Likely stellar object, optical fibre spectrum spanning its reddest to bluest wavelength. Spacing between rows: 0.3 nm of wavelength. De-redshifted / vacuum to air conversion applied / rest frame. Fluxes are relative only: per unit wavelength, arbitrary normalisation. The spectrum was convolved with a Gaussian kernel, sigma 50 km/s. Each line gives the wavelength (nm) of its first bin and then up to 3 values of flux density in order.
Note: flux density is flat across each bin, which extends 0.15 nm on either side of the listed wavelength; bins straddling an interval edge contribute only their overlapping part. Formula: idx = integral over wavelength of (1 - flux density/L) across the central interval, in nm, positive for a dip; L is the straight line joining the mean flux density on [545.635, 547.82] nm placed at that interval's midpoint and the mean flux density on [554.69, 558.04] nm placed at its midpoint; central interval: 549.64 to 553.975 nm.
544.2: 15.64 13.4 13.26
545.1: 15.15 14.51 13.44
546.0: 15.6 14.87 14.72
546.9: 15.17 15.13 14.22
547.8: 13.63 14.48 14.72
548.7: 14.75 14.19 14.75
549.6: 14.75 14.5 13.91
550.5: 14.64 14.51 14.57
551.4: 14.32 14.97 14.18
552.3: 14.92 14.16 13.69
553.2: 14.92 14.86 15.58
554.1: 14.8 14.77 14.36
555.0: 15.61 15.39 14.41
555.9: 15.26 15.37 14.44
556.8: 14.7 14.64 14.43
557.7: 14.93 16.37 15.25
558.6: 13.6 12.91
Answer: 0.08 nm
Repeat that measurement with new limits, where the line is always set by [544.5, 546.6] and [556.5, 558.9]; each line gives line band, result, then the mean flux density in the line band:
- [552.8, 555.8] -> -0.05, 14.9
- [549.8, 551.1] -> 0.01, 14.4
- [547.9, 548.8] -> -0.01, 14.6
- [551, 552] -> 0.00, 14.6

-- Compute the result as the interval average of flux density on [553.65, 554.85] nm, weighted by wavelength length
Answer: 14.9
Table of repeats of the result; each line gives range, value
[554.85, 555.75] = 15.1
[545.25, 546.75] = 14.6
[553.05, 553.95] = 15.1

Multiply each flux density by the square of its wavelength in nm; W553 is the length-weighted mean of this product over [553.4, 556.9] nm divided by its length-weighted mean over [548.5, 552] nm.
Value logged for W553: 1.05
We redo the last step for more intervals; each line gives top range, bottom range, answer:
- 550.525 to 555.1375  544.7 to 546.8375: 1.03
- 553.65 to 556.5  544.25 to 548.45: 1.07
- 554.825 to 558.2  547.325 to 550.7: 1.07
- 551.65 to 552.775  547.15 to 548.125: 1.03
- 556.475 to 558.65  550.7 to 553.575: 1.05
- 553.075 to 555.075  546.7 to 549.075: 1.05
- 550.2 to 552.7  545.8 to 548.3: 1.00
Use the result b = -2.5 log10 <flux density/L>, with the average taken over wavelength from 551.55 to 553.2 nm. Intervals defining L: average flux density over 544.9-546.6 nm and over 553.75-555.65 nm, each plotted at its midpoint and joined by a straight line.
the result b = 0.04 mag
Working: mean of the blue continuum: 14.7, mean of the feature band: 14.4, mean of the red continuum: 15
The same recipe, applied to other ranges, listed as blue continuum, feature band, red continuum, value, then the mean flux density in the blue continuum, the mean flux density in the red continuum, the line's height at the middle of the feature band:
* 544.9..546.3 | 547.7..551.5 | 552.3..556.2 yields 0.021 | 14.6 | 14.8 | 14.7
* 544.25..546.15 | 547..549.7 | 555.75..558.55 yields -0.003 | 14.3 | 15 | 14.5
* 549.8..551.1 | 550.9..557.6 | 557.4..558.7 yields -0.002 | 14.4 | 15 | 14.7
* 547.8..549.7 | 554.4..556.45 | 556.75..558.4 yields -0.006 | 14.5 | 15.1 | 14.9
